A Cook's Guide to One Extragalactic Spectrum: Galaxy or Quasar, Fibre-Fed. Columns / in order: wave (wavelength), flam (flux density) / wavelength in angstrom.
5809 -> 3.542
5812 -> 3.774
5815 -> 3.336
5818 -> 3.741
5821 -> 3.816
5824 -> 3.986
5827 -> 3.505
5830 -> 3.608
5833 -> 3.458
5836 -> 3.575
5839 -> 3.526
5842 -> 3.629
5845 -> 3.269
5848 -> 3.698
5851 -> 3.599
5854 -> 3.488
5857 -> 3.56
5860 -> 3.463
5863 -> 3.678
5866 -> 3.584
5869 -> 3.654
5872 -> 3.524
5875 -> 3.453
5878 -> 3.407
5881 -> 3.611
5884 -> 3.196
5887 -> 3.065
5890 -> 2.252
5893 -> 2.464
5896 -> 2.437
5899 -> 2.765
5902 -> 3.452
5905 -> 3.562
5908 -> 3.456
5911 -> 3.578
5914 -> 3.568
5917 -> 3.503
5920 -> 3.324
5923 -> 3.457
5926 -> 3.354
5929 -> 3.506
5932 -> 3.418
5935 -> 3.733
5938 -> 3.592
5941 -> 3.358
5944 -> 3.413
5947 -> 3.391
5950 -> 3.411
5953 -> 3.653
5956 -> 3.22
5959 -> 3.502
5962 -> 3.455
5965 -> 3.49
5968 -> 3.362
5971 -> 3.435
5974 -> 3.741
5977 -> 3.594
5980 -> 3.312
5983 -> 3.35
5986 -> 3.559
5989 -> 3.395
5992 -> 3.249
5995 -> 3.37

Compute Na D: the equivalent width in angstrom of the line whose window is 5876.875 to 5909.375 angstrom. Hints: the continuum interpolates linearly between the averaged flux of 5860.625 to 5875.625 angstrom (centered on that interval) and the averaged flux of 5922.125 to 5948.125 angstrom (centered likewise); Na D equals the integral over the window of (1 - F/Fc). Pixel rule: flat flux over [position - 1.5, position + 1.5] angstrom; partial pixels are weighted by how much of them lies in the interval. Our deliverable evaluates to 4.4 angstrom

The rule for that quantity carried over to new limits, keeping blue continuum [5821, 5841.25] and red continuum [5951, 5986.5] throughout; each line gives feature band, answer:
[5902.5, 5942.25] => 0.3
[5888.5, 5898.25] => 3.1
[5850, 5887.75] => 1.0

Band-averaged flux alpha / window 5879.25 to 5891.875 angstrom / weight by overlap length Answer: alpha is 3.02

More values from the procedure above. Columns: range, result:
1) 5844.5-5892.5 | 3.39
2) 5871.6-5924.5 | 3.22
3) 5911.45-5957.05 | 3.47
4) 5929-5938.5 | 3.57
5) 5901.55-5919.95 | 3.51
